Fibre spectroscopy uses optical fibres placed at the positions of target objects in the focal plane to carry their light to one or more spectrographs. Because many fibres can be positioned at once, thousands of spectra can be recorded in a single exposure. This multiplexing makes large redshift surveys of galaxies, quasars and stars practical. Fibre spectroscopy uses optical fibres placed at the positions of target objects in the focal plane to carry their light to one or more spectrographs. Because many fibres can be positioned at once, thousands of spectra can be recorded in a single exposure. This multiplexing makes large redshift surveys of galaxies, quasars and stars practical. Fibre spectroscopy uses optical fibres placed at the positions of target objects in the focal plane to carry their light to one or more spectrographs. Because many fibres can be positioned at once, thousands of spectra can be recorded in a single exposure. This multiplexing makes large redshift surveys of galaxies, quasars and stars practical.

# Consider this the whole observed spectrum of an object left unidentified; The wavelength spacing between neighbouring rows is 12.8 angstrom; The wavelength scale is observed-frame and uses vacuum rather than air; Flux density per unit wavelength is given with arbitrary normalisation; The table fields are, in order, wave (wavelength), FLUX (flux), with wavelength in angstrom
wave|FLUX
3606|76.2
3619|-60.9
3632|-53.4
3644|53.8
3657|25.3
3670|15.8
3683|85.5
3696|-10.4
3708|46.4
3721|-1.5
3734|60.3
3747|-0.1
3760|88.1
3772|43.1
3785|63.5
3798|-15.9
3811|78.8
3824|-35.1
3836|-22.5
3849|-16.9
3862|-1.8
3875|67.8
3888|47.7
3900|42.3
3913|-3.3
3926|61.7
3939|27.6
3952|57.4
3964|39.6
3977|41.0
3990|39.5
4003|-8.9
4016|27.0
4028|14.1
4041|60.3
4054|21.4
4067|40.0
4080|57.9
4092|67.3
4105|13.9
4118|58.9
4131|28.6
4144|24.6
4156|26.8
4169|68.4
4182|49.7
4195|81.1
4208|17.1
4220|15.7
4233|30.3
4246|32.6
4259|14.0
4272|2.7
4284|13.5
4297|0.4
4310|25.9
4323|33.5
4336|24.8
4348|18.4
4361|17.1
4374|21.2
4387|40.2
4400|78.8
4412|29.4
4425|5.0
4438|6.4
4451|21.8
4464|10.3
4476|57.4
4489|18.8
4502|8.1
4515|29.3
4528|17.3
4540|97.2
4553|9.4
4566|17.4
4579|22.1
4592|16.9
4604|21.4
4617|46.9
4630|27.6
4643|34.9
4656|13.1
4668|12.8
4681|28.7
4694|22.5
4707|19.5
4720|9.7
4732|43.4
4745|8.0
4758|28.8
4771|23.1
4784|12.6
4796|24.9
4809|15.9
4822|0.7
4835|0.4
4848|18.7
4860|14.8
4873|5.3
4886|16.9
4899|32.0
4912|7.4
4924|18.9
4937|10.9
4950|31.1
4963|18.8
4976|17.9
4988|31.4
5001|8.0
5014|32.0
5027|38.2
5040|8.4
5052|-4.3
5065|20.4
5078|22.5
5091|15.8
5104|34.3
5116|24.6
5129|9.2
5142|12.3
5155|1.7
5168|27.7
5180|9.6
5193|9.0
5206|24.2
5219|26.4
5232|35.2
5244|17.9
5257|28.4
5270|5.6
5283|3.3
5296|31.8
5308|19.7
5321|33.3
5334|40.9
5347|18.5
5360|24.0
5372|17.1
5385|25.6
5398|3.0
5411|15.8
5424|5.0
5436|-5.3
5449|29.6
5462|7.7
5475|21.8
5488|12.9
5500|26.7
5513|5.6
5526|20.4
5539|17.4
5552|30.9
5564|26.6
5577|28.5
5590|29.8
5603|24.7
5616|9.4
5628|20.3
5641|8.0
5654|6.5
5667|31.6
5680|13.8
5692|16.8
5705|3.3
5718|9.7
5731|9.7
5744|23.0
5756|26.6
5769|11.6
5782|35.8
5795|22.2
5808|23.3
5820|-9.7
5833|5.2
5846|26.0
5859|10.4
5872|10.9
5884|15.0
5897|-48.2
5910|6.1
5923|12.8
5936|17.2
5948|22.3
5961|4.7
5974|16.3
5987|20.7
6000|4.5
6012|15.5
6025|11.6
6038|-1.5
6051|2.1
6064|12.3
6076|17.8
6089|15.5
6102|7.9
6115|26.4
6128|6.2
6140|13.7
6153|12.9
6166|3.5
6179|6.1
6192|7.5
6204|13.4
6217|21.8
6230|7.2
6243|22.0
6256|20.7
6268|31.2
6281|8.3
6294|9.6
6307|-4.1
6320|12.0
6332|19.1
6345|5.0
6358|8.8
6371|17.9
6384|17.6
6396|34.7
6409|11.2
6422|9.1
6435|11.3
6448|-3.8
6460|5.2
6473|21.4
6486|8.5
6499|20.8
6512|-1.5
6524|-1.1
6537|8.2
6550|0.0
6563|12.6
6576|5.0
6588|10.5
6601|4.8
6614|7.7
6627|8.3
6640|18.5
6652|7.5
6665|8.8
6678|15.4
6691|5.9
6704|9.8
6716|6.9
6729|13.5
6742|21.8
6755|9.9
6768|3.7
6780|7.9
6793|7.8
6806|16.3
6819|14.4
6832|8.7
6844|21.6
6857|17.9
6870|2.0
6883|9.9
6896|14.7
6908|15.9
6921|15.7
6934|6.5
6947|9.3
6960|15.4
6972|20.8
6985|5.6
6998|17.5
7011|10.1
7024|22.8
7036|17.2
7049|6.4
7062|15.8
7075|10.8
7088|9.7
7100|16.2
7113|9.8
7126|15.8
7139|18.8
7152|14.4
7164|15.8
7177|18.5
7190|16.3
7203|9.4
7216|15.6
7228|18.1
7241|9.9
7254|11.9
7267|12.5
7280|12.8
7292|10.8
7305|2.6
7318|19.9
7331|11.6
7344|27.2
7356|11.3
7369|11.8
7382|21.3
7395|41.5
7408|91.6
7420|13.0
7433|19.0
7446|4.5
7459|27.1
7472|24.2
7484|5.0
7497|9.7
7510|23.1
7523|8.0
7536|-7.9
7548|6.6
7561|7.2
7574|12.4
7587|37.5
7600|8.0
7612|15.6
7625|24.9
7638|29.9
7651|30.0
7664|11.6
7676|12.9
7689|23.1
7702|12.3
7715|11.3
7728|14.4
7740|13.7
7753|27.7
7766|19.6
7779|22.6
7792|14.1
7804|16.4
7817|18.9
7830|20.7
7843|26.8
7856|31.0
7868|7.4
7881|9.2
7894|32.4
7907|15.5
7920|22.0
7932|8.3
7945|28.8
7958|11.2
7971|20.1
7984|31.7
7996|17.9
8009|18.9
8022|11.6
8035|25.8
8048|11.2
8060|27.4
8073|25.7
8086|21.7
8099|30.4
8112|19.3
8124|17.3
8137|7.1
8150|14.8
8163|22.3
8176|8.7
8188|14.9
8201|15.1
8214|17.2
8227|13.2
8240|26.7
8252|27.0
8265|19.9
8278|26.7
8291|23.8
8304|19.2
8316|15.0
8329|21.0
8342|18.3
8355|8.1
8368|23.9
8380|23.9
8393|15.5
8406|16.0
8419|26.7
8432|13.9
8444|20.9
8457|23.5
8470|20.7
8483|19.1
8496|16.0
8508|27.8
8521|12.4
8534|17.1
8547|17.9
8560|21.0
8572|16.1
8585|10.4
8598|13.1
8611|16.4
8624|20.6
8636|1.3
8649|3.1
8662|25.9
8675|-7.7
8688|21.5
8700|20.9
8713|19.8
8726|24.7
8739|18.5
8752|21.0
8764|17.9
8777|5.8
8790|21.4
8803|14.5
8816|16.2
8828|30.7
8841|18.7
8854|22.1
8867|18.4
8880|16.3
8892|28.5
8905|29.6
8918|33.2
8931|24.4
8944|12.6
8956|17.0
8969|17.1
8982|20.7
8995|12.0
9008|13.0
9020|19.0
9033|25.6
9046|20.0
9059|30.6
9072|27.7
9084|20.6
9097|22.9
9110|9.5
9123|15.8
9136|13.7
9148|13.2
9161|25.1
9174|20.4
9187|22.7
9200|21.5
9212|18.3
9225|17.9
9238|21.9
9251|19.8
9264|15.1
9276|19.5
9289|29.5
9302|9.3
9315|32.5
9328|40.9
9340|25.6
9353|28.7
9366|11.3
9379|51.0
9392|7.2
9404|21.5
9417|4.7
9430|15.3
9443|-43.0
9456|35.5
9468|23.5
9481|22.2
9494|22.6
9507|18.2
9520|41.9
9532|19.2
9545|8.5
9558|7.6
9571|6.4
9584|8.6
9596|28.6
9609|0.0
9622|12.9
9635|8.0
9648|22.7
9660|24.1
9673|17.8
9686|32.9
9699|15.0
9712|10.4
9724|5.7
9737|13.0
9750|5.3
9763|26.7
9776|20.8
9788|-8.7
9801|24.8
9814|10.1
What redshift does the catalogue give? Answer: 0.99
